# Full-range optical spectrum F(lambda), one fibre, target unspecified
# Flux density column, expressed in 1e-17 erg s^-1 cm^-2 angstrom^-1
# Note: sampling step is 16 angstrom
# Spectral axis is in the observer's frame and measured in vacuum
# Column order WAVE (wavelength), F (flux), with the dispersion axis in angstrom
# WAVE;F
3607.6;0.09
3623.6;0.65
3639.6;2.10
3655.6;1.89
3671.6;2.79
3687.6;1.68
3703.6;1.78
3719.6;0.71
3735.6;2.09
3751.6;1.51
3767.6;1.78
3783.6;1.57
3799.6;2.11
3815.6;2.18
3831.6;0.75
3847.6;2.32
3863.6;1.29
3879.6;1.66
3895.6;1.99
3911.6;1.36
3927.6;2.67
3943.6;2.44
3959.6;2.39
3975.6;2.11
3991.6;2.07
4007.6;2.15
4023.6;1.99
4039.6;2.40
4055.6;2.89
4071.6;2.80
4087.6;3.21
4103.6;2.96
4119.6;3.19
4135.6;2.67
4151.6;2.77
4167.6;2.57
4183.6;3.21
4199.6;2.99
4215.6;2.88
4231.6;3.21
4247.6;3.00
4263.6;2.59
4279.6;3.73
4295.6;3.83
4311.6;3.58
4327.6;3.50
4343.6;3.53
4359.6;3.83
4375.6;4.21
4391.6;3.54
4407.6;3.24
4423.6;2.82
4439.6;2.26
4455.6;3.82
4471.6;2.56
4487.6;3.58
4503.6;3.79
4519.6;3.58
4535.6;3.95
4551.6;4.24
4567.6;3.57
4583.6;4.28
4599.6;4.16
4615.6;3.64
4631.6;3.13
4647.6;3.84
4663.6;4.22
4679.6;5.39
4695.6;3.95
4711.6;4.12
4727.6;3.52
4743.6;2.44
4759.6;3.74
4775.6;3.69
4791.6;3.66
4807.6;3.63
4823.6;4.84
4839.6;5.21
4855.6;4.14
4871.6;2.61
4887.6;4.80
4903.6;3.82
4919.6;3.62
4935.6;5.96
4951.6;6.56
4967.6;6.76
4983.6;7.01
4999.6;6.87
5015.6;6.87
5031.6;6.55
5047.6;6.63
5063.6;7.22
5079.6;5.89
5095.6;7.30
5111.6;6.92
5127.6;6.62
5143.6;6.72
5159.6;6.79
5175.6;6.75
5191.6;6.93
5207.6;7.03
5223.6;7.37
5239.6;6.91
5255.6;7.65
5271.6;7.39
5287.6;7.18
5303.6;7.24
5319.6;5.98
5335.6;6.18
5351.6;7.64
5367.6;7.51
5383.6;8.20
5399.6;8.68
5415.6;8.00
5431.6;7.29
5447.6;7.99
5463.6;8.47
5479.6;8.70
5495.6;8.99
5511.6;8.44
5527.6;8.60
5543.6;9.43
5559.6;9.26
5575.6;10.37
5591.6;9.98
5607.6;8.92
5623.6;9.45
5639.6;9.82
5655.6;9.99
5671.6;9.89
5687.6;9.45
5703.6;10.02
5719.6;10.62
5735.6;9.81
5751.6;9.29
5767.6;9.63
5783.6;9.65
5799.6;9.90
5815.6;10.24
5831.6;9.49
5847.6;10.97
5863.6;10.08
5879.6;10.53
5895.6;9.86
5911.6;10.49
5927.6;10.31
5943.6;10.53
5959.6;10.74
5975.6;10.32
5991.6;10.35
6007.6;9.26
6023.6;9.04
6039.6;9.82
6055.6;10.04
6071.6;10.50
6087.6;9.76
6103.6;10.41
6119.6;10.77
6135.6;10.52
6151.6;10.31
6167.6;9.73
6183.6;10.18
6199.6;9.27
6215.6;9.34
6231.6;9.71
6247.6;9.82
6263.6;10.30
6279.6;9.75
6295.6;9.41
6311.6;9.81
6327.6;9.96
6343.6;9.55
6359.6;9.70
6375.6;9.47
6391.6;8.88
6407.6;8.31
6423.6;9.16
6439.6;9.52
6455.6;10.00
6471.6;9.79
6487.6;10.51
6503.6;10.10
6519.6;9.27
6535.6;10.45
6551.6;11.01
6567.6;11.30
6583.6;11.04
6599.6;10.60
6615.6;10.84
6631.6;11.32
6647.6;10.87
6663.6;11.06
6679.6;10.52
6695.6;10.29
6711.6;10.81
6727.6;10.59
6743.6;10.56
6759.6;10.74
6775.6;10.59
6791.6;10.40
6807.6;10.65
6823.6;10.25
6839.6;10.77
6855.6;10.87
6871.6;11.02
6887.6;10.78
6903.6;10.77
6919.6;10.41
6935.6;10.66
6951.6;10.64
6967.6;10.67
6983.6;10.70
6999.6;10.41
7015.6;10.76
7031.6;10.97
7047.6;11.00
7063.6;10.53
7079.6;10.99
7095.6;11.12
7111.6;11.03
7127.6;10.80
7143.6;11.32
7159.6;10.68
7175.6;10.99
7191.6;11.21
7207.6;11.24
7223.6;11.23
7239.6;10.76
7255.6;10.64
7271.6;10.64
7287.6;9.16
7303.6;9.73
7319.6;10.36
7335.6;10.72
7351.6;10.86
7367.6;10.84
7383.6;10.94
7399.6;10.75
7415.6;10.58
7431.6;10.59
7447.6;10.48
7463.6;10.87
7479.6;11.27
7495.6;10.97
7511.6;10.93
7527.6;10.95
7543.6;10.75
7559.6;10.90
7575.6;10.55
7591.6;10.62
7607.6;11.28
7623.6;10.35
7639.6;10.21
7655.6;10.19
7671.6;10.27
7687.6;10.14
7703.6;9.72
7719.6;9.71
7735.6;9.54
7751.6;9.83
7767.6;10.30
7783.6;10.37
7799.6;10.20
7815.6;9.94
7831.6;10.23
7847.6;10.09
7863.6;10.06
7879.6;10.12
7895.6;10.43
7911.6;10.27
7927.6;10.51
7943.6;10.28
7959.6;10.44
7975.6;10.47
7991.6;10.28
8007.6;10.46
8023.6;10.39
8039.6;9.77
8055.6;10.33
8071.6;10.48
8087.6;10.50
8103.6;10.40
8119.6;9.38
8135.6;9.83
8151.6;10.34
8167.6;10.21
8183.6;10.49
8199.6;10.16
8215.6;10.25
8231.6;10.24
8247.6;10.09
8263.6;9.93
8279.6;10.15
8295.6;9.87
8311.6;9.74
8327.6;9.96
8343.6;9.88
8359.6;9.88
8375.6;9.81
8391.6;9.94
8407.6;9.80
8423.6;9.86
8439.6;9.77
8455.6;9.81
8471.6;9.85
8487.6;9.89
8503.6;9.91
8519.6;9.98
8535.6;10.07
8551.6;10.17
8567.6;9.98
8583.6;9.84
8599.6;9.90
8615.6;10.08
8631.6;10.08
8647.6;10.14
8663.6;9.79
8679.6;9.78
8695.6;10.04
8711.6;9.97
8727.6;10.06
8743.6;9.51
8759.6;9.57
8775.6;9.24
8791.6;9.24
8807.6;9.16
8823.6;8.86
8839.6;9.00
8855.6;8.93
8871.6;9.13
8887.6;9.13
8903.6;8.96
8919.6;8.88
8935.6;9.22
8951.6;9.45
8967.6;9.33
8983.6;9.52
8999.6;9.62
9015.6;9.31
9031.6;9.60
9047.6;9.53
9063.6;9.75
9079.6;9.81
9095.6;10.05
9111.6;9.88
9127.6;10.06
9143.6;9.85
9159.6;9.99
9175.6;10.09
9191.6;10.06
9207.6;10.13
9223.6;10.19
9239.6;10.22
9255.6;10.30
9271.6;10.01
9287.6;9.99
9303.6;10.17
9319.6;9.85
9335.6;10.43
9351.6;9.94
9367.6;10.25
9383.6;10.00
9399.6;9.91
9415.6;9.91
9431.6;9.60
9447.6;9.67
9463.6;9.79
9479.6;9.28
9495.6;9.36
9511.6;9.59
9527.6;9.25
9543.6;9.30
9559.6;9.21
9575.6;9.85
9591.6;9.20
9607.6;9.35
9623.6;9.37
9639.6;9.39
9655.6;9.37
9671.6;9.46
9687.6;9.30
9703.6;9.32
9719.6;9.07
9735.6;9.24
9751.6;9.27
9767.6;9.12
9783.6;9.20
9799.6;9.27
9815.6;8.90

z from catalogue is 0.24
